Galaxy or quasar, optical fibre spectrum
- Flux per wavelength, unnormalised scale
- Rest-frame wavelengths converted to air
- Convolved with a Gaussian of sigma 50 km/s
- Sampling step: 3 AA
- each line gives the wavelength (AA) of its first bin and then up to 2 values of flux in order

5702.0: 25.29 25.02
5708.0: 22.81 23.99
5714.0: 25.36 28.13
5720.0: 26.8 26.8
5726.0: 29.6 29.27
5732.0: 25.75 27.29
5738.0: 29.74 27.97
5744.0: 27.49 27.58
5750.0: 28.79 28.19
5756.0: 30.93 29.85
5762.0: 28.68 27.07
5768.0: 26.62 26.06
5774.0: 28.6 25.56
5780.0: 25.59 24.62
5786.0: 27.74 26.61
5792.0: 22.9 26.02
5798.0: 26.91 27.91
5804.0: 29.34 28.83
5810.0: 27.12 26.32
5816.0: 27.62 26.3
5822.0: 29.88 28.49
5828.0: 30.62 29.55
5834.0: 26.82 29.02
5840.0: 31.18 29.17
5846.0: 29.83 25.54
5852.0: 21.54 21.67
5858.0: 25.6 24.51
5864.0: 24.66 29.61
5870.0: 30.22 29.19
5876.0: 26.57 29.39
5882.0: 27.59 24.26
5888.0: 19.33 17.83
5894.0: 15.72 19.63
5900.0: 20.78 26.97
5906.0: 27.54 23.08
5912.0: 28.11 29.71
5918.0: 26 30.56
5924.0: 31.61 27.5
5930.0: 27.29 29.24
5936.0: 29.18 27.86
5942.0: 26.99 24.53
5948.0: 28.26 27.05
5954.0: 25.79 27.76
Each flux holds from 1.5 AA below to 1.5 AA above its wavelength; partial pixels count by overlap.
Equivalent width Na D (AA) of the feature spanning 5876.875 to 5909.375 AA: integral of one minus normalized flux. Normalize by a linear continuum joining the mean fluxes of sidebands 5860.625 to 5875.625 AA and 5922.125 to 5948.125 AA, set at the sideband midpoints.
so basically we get 5.72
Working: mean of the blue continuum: 27.8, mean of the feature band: 23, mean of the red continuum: 28.1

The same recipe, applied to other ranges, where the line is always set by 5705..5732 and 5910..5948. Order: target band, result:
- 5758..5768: -0.51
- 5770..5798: 1.01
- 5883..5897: 4.13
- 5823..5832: -0.74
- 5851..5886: 1.69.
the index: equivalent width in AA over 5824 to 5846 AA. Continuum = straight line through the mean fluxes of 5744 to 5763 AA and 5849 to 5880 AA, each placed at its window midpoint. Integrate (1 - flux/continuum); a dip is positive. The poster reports -2.0 AA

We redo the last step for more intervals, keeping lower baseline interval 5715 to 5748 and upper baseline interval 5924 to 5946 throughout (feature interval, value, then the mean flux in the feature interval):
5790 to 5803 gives 0.8 AA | 26.1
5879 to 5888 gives 0.8 AA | 25.4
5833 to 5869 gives 1.6 AA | 26.6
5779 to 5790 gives 0.7 AA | 26.1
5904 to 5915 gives 0.4 AA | 26.7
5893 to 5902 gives 2.8 AA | 19.3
